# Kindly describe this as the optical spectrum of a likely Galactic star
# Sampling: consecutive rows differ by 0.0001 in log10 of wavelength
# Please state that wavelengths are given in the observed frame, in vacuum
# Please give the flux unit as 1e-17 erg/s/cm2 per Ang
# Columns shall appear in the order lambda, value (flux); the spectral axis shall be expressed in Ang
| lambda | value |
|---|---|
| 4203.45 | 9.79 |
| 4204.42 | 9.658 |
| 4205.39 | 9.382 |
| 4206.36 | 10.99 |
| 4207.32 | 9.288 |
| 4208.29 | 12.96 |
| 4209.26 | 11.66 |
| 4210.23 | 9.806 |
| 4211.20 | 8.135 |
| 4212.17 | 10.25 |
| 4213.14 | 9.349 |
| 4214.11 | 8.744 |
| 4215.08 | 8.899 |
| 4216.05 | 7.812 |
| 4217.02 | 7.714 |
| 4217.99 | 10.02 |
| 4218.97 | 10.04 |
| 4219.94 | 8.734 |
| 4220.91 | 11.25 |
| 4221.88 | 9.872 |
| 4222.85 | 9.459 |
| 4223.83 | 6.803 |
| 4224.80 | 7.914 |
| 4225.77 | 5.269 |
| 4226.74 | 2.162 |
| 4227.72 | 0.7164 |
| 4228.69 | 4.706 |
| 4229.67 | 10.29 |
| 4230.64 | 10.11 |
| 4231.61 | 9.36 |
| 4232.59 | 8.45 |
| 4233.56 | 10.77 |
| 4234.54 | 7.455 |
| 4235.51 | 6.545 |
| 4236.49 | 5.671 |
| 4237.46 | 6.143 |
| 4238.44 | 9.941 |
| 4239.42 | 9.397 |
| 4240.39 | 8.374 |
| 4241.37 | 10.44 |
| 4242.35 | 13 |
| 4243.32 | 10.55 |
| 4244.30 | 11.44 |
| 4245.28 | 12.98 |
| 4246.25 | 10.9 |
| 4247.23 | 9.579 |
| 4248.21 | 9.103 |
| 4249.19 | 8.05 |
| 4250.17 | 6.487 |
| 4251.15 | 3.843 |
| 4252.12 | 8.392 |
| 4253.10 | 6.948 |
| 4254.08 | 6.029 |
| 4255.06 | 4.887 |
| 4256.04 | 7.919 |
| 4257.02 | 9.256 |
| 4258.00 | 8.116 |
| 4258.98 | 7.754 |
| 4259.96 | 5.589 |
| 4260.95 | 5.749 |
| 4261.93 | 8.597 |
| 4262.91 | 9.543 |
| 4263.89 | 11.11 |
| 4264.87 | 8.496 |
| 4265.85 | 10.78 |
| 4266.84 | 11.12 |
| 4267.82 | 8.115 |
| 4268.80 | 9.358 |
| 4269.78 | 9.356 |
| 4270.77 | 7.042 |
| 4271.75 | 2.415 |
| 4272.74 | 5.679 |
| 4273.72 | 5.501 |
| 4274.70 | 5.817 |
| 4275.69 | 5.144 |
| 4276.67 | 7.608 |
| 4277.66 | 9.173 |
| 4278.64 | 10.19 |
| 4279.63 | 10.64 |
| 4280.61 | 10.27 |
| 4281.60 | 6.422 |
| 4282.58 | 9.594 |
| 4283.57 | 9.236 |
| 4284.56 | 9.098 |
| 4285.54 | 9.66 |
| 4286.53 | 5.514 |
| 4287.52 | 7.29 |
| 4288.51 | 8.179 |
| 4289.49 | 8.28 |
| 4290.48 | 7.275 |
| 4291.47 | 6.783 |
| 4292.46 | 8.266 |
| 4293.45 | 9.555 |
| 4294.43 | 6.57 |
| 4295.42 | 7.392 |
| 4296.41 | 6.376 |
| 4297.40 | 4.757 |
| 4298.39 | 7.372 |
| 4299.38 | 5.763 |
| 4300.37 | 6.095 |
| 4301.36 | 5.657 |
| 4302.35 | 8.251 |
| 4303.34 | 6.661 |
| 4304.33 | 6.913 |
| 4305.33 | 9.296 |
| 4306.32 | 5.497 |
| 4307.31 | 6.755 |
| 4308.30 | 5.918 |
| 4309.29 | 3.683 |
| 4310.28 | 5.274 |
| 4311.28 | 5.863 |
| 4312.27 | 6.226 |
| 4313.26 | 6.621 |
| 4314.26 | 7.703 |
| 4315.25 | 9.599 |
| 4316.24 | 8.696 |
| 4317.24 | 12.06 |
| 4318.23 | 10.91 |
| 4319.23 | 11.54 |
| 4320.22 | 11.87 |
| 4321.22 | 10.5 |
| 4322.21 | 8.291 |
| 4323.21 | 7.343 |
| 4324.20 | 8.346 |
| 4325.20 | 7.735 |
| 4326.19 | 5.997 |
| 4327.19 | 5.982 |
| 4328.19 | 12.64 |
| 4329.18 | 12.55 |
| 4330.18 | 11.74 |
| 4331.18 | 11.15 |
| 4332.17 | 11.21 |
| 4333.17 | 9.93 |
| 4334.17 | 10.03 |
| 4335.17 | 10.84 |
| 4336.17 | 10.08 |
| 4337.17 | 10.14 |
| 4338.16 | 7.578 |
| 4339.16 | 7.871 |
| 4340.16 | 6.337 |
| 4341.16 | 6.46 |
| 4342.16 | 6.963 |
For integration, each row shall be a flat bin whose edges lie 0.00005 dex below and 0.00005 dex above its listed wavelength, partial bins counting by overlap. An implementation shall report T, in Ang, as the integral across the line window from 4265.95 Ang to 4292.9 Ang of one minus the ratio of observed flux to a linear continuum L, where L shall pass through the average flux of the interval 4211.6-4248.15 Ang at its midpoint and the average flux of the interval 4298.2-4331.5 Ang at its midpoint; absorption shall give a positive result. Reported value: 1.4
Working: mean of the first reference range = 8.68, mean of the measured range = 7.93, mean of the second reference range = 8.13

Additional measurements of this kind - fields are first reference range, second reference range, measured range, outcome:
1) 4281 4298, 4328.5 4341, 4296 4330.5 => 3.9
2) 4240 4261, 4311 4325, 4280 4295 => 1.0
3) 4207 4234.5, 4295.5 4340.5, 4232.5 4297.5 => 2.0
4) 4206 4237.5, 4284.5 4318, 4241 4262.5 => -1.2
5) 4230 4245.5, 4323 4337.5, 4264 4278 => 2.8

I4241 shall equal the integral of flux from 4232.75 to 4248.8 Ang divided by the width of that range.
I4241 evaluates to 9.49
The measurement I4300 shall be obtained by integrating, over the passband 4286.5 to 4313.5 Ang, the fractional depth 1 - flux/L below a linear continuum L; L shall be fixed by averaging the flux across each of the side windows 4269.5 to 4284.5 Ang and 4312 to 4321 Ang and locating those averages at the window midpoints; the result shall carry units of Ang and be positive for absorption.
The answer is 6.1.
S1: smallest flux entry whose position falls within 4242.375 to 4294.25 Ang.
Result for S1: 2.415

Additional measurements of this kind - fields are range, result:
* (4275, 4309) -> 4.757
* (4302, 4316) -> 3.683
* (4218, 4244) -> 0.7164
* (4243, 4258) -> 3.843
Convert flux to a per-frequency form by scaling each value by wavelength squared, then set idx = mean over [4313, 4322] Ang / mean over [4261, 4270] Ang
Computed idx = 1.08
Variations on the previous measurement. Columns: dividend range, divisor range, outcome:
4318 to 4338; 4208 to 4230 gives 1.25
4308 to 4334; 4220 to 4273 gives 1.13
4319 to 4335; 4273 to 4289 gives 1.24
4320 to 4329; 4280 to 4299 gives 1.15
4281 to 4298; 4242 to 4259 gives 0.91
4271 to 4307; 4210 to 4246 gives 0.88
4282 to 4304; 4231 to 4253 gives 0.85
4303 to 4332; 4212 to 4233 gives 1.10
